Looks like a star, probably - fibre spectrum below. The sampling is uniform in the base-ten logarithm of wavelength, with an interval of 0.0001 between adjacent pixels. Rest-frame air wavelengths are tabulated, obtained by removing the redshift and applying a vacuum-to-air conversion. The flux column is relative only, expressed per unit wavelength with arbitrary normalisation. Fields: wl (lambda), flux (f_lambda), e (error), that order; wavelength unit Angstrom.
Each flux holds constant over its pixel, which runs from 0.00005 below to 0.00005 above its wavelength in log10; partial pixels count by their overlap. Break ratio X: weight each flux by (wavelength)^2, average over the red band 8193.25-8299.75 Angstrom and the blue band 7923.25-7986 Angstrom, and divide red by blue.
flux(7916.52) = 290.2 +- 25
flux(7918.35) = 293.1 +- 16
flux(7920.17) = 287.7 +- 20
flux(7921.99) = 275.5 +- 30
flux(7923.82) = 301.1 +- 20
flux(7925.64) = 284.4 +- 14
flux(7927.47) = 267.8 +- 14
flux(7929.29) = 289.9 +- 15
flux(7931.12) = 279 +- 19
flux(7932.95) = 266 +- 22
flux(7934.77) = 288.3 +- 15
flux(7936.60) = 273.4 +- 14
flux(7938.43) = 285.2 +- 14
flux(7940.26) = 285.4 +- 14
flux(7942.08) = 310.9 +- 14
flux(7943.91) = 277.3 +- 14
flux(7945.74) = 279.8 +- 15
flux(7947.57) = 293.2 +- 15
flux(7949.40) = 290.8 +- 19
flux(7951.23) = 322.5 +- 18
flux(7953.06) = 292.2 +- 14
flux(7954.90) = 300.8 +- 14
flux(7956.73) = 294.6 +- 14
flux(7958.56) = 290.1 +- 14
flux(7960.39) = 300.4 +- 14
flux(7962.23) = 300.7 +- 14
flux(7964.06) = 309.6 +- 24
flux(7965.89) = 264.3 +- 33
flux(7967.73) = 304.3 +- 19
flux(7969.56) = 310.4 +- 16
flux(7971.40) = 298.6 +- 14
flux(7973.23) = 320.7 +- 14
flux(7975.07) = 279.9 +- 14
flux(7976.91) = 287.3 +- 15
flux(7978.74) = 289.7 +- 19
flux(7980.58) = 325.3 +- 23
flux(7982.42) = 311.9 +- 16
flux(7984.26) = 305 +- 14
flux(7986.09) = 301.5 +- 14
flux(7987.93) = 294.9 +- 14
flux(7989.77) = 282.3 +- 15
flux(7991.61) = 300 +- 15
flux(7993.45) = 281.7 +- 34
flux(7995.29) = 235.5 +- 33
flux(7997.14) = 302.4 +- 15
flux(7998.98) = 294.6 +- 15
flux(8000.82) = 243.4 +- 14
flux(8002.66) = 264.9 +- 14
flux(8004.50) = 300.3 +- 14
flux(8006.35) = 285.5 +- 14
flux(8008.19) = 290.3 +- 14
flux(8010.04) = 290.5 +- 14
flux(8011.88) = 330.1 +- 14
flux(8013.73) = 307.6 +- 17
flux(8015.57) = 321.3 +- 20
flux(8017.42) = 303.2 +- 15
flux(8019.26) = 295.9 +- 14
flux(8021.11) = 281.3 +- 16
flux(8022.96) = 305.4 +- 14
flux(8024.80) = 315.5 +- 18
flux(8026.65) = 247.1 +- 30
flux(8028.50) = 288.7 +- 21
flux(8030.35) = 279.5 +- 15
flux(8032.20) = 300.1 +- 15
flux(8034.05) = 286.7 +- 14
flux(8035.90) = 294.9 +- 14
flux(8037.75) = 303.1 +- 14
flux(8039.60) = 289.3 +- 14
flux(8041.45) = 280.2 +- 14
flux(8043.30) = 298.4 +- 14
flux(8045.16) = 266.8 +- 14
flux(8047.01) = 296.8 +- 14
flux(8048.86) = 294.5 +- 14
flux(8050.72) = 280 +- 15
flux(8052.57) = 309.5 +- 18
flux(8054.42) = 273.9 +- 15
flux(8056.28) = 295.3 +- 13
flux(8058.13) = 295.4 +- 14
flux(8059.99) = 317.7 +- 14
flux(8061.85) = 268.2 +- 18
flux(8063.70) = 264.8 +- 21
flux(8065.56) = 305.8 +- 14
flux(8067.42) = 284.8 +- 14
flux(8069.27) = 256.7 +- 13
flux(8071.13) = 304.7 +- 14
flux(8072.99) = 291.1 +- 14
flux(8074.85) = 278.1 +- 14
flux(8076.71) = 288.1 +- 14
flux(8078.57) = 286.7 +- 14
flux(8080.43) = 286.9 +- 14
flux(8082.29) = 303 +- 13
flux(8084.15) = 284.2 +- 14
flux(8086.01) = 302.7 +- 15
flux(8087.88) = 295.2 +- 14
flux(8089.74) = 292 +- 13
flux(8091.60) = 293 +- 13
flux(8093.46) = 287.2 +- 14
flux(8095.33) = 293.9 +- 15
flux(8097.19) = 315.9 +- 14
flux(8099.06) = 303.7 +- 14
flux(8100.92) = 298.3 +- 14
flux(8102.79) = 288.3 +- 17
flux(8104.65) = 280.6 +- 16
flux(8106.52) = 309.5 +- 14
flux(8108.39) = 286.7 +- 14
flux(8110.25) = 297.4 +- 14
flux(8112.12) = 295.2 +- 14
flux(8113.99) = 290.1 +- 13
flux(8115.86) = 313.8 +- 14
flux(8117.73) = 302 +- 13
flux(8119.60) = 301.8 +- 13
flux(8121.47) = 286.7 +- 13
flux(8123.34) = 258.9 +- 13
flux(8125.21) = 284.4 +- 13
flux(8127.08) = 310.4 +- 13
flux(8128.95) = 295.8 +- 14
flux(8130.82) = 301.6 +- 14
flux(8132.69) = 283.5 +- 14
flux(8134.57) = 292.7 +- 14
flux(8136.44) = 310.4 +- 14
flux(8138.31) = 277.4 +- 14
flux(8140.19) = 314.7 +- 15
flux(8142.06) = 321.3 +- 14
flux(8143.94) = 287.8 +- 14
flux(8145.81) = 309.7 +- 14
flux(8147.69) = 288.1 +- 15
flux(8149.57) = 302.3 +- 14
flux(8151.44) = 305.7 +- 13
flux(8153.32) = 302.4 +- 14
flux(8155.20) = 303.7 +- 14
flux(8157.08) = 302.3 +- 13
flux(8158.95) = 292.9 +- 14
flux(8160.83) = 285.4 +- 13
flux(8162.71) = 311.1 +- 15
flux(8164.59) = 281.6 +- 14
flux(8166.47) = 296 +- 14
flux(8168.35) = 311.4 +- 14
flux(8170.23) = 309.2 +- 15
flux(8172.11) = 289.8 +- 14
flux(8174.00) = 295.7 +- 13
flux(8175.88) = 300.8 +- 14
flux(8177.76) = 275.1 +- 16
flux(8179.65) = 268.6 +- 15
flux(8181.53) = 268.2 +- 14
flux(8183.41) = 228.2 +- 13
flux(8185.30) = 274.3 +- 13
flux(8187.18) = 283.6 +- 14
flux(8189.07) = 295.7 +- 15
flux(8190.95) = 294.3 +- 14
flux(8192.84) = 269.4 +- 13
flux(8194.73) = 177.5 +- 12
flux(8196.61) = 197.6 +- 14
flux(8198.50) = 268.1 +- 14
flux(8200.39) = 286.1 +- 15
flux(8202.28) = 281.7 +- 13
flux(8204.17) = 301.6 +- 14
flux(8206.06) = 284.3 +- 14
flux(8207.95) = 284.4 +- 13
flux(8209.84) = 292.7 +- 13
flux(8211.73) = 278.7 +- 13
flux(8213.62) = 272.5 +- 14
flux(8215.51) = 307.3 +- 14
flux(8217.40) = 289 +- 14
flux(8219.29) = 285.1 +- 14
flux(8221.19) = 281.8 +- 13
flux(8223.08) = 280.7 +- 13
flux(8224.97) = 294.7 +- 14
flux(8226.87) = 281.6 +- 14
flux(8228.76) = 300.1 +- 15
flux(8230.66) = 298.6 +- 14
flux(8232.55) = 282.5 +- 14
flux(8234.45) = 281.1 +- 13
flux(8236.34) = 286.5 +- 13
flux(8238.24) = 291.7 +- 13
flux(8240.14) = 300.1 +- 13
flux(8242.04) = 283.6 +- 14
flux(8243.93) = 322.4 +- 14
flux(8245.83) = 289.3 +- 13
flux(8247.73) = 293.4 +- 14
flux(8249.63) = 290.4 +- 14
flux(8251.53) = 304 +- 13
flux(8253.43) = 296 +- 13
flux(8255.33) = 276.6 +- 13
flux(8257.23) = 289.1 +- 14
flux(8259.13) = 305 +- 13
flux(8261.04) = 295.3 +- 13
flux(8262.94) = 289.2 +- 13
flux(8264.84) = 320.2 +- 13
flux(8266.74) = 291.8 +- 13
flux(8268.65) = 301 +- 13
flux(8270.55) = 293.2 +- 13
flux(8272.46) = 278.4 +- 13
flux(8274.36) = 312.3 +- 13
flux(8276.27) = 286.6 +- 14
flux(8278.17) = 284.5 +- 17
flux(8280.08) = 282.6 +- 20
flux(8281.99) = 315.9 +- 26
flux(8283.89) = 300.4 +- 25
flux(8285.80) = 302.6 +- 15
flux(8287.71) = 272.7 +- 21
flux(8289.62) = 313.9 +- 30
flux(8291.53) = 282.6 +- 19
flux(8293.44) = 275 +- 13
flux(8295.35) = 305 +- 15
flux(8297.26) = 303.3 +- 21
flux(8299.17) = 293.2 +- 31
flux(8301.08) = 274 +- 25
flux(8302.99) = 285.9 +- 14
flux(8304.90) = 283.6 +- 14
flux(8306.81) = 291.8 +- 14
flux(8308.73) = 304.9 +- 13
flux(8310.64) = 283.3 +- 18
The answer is 1.1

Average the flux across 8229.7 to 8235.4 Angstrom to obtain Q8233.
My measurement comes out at 288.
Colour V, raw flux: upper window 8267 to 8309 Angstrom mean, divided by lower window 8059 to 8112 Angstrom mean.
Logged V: 1.00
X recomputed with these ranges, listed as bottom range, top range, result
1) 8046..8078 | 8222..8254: 1.06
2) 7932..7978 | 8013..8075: 1.01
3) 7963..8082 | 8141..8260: 1.03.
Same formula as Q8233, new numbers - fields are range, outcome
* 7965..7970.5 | 293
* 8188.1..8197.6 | 247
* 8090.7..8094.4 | 290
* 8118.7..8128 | 288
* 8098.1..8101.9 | 301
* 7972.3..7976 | 300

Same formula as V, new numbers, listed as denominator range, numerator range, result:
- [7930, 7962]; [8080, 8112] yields 1.02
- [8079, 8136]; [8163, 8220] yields 0.95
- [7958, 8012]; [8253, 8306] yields 1.00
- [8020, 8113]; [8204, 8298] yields 1.01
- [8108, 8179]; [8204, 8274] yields 0.98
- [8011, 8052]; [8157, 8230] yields 0.96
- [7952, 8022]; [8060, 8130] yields 0.99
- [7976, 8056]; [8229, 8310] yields 1.01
